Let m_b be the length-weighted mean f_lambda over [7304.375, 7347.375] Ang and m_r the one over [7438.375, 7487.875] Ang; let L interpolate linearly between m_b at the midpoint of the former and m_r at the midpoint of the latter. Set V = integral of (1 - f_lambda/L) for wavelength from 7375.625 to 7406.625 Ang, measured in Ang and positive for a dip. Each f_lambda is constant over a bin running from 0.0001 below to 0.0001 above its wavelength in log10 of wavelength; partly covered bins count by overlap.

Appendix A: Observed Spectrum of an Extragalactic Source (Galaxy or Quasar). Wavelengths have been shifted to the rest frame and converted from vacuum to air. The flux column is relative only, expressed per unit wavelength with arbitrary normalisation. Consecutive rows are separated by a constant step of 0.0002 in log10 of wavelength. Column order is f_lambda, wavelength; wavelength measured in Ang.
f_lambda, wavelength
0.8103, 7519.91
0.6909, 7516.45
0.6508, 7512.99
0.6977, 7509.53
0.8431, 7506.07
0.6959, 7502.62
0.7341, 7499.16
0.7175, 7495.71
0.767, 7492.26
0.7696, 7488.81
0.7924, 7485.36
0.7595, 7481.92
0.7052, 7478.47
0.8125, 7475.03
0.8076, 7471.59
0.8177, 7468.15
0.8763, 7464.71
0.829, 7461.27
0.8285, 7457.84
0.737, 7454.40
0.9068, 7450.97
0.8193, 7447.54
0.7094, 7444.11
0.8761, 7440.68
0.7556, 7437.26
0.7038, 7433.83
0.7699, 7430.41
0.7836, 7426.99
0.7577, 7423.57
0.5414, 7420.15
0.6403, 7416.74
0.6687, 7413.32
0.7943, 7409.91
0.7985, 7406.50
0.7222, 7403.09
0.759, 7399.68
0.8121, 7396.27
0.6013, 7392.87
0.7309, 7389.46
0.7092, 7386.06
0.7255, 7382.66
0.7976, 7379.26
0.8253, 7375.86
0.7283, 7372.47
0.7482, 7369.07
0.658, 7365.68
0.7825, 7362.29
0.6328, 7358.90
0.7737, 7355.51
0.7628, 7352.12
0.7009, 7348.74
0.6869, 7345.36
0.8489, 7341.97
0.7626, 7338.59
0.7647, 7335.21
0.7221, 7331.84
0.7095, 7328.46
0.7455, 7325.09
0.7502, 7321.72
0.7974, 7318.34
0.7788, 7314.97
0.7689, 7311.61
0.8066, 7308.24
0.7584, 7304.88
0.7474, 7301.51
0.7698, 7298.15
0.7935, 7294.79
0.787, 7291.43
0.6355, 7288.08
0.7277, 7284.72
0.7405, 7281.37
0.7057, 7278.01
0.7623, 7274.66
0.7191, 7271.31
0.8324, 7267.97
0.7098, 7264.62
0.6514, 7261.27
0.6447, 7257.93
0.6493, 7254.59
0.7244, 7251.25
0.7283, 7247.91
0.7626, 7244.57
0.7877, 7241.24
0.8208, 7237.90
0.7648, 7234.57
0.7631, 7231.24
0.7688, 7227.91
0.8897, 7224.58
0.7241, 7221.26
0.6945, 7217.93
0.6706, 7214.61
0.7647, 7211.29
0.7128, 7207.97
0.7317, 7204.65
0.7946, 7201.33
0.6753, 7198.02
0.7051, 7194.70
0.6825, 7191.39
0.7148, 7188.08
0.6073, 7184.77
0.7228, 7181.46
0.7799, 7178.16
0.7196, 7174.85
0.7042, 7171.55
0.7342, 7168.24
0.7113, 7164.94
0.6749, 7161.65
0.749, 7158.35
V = 1.6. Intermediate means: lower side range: 0.761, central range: 0.742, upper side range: 0.804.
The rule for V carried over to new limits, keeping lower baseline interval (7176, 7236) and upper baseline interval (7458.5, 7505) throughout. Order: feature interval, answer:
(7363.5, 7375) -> 0.55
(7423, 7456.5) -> -0.54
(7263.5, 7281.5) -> -0.09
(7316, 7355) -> 0.10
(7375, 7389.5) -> 0.08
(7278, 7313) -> -0.22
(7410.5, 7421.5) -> 1.86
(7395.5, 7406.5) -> -0.02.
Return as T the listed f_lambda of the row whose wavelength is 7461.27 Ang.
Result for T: 0.829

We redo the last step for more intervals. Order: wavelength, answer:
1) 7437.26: 0.7556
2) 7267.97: 0.8324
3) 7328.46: 0.7095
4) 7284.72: 0.7277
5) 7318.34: 0.7974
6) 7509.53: 0.6977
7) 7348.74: 0.7009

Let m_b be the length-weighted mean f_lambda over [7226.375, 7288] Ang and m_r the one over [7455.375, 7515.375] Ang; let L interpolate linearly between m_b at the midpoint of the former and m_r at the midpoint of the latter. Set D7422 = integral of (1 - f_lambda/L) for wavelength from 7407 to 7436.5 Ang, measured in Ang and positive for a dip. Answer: 1.8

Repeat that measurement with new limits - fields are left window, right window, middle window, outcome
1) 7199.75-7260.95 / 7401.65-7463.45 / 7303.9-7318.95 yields -0.7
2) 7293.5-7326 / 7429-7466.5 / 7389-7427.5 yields 3.8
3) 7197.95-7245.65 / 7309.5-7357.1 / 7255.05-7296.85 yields 1.8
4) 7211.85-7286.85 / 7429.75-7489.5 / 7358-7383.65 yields 1.0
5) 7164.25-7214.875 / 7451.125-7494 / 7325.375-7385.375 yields 1.6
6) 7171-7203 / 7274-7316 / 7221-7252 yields -2.0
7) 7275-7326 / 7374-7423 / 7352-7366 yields 0.2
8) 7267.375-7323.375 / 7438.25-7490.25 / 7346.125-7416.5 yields 4.1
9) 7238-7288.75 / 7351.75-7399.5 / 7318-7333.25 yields -0.2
